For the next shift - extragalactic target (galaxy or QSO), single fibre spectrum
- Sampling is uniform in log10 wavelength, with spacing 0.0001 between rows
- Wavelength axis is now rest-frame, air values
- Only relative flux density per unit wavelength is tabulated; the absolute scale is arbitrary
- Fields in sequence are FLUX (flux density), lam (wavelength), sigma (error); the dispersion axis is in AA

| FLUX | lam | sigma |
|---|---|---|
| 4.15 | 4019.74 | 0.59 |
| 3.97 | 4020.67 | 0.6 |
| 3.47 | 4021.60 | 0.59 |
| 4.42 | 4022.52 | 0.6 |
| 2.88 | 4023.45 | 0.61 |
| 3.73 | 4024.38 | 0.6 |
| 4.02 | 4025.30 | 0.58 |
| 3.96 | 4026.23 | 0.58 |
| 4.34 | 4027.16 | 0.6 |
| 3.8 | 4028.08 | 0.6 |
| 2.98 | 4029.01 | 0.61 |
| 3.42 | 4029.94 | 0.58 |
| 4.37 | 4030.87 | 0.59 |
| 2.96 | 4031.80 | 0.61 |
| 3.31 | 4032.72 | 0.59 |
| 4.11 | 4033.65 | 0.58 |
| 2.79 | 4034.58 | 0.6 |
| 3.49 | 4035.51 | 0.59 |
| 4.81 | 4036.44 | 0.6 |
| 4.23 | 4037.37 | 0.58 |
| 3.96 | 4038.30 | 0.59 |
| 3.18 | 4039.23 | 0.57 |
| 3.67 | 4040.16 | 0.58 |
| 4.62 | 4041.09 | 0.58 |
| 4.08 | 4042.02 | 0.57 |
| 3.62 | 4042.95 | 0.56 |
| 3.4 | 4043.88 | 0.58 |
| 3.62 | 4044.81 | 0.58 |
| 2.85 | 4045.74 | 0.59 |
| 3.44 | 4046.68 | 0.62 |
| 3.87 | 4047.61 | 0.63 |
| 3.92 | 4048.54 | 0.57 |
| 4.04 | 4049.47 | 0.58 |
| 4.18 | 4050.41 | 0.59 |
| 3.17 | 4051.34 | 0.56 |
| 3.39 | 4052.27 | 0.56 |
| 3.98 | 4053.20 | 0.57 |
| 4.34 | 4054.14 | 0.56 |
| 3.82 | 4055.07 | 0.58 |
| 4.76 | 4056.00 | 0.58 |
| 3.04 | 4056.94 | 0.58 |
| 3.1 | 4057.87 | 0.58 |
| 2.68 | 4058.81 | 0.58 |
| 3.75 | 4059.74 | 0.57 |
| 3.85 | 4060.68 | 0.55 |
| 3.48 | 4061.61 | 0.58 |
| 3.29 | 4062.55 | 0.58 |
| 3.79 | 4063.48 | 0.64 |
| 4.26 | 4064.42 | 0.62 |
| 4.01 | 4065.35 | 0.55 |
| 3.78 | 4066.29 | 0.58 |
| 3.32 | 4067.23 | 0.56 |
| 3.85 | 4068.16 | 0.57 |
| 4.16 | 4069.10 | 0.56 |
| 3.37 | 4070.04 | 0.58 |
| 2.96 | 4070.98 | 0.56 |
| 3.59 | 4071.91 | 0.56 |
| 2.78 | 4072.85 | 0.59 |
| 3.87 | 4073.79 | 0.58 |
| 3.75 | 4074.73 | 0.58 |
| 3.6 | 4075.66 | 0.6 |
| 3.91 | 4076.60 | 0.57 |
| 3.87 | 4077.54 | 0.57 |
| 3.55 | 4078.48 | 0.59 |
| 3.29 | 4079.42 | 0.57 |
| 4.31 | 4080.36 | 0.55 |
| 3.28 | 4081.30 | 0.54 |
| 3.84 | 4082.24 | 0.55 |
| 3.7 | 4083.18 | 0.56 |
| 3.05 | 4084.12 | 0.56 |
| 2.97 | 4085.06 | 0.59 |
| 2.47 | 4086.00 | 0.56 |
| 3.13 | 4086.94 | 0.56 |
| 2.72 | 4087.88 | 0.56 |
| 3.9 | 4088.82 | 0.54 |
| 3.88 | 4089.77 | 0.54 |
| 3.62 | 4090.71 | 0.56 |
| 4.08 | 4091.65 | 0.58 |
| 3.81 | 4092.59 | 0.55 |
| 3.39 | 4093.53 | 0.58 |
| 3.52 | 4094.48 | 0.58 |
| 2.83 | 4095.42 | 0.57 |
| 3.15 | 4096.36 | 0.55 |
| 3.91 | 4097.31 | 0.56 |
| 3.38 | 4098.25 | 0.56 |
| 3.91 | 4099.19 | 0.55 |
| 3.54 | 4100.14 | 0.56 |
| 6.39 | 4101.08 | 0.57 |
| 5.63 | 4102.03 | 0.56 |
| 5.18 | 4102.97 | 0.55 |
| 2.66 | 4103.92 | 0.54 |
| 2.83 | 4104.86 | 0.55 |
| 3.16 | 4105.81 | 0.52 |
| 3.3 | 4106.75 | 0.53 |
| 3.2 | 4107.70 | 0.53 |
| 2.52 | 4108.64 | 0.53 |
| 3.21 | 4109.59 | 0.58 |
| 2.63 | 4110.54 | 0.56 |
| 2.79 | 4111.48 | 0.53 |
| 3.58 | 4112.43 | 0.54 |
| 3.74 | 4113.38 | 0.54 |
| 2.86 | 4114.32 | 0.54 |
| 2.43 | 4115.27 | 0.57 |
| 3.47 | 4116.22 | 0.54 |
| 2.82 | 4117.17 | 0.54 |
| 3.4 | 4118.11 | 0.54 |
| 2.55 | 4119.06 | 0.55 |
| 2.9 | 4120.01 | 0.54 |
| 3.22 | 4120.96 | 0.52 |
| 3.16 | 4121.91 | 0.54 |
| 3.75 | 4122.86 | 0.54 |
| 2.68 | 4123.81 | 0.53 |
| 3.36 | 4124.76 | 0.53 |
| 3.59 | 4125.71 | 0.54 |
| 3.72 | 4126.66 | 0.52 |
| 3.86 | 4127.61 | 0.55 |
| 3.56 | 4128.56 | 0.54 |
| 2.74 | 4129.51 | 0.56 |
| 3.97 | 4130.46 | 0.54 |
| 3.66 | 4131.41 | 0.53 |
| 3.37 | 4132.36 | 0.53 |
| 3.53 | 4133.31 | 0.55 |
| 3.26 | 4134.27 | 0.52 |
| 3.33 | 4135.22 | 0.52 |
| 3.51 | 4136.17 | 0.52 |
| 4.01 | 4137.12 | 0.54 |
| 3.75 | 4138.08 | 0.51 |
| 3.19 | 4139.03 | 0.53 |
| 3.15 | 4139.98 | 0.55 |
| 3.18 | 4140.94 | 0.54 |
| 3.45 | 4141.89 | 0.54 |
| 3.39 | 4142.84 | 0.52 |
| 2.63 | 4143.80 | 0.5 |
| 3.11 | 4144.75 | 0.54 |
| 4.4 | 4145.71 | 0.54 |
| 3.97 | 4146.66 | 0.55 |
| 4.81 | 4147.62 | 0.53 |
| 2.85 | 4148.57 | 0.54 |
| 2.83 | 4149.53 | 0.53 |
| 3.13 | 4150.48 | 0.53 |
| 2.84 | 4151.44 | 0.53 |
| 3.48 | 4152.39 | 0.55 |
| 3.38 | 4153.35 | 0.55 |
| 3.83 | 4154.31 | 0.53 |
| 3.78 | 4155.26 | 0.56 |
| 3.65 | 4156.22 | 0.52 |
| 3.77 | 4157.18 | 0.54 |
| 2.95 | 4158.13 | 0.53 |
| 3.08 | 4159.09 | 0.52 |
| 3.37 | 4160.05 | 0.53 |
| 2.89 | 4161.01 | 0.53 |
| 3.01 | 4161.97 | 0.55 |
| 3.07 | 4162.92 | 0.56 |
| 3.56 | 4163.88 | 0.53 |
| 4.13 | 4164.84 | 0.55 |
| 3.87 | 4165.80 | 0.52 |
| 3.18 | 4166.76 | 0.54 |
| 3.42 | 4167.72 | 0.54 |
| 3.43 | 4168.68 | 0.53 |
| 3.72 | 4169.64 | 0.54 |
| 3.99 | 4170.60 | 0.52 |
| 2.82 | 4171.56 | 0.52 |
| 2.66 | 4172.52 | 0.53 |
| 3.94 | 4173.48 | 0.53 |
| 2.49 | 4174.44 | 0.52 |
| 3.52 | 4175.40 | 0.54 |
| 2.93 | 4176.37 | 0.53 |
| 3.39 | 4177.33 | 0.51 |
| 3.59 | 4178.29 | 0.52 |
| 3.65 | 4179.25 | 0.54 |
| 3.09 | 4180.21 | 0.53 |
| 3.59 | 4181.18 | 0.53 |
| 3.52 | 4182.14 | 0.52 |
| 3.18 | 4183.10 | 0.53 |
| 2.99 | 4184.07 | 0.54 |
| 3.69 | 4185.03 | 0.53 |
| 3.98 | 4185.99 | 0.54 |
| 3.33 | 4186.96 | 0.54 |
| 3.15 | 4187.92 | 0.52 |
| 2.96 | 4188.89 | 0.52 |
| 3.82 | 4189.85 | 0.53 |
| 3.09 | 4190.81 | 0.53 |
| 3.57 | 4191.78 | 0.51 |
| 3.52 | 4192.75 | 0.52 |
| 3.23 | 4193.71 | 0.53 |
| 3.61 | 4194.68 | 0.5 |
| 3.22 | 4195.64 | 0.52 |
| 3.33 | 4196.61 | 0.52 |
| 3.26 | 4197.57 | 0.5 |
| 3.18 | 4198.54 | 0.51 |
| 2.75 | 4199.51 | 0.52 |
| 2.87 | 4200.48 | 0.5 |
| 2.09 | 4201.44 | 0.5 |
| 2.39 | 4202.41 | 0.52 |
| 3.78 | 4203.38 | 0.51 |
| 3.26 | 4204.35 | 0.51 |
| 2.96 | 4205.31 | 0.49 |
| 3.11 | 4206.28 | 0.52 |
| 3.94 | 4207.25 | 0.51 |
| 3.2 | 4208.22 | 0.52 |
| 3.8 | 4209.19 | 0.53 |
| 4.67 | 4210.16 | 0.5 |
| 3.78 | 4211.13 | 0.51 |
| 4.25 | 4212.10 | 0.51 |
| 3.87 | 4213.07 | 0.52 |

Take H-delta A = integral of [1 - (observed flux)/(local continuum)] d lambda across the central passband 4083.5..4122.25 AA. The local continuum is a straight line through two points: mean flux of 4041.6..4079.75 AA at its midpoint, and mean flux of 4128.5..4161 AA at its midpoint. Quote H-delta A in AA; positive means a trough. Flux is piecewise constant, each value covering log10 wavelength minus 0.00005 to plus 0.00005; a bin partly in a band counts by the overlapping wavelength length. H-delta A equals 1.6 AA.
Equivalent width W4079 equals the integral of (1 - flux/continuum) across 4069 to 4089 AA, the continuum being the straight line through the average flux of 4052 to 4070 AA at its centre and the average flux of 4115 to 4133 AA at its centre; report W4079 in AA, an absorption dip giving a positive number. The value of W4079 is 0.86 AA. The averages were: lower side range 3.71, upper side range 3.29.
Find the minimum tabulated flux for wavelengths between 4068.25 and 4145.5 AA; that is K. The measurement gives 2.43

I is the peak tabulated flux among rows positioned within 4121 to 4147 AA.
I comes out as 4.4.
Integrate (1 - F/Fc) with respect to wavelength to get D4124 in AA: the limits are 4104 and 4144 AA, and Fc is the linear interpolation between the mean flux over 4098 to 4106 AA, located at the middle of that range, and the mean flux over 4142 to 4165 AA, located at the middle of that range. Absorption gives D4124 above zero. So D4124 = 5.85 AA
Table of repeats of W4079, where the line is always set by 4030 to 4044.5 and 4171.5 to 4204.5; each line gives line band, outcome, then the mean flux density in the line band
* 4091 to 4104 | -1.6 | 3.99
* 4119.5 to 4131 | 0.3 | 3.37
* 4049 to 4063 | 0.2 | 3.66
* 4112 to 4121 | 1.0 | 3.09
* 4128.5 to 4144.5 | 0.2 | 3.38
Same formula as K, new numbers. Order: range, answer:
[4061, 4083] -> 2.78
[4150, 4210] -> 2.09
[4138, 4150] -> 2.63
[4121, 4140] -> 2.68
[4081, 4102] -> 2.47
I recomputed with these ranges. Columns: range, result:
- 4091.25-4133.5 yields 6.39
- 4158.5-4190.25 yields 4.13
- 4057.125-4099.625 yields 4.31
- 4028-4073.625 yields 4.81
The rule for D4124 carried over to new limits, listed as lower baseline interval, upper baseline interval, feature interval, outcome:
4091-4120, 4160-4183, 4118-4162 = 0.3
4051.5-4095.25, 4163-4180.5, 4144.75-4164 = 0.1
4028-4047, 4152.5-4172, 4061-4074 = 0.0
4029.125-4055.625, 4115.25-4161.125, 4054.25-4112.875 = 0.2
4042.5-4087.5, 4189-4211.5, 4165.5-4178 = 0.1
